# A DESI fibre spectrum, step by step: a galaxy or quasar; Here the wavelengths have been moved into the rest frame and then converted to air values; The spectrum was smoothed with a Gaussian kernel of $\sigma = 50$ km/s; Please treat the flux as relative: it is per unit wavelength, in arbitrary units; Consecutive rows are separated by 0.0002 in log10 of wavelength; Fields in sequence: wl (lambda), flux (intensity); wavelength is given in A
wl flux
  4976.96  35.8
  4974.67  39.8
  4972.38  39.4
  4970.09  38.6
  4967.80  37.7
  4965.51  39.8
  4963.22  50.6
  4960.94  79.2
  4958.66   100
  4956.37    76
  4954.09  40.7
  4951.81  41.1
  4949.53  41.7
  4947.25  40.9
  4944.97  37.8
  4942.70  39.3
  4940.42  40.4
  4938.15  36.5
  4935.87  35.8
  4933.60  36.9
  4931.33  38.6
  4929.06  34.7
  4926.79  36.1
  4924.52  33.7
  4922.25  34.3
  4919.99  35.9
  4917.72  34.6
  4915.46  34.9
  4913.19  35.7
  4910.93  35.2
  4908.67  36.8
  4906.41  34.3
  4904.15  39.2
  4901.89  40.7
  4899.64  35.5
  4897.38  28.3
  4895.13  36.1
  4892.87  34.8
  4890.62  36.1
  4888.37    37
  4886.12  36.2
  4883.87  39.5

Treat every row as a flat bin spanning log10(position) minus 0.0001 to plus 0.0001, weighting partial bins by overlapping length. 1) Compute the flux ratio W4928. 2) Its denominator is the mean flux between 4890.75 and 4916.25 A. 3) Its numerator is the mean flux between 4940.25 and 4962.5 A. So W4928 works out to 1.52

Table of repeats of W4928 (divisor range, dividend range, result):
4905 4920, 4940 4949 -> 1.12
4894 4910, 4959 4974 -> 1.40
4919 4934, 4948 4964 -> 1.71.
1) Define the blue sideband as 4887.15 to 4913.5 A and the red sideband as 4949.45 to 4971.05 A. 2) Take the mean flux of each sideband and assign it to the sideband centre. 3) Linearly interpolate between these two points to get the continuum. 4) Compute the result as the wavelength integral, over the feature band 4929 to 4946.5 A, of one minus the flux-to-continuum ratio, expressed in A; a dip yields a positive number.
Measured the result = 3.7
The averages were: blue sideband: 35.8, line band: 37.8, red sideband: 55.3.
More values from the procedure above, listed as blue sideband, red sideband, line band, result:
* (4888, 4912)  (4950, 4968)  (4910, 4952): 9.3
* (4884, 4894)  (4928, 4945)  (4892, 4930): 1.6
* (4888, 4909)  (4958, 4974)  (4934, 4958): 2.2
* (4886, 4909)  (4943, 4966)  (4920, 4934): 3.0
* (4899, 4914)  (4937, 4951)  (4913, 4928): 1.1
